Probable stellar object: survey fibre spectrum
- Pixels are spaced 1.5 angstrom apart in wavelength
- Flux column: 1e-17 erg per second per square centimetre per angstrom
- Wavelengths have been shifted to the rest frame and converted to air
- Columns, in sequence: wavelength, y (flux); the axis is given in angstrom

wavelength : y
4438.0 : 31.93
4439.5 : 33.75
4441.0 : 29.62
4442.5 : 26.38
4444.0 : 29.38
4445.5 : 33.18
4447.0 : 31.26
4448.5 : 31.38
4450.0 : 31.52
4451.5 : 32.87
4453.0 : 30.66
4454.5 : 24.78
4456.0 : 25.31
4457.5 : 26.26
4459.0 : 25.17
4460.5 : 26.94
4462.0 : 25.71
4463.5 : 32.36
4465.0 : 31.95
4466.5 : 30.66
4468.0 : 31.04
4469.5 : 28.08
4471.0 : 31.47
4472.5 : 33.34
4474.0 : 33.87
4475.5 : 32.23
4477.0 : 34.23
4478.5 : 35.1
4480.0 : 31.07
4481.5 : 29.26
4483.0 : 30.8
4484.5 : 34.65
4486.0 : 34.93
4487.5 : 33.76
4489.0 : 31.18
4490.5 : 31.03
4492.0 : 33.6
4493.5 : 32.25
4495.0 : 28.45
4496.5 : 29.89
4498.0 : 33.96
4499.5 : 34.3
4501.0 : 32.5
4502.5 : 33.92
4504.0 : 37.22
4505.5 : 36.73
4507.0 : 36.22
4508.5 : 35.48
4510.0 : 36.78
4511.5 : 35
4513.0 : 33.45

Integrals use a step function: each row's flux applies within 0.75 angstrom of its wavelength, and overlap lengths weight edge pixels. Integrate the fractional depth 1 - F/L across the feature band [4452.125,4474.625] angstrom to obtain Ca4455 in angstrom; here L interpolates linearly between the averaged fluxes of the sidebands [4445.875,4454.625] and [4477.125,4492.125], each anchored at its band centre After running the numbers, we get 1.7 angstrom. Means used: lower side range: 30.9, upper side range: 32.6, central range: 29.2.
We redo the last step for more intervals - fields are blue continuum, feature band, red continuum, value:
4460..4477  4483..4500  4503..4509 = 0.9 angstrom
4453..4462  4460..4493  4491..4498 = -3.4 angstrom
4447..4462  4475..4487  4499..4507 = -0.3 angstrom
